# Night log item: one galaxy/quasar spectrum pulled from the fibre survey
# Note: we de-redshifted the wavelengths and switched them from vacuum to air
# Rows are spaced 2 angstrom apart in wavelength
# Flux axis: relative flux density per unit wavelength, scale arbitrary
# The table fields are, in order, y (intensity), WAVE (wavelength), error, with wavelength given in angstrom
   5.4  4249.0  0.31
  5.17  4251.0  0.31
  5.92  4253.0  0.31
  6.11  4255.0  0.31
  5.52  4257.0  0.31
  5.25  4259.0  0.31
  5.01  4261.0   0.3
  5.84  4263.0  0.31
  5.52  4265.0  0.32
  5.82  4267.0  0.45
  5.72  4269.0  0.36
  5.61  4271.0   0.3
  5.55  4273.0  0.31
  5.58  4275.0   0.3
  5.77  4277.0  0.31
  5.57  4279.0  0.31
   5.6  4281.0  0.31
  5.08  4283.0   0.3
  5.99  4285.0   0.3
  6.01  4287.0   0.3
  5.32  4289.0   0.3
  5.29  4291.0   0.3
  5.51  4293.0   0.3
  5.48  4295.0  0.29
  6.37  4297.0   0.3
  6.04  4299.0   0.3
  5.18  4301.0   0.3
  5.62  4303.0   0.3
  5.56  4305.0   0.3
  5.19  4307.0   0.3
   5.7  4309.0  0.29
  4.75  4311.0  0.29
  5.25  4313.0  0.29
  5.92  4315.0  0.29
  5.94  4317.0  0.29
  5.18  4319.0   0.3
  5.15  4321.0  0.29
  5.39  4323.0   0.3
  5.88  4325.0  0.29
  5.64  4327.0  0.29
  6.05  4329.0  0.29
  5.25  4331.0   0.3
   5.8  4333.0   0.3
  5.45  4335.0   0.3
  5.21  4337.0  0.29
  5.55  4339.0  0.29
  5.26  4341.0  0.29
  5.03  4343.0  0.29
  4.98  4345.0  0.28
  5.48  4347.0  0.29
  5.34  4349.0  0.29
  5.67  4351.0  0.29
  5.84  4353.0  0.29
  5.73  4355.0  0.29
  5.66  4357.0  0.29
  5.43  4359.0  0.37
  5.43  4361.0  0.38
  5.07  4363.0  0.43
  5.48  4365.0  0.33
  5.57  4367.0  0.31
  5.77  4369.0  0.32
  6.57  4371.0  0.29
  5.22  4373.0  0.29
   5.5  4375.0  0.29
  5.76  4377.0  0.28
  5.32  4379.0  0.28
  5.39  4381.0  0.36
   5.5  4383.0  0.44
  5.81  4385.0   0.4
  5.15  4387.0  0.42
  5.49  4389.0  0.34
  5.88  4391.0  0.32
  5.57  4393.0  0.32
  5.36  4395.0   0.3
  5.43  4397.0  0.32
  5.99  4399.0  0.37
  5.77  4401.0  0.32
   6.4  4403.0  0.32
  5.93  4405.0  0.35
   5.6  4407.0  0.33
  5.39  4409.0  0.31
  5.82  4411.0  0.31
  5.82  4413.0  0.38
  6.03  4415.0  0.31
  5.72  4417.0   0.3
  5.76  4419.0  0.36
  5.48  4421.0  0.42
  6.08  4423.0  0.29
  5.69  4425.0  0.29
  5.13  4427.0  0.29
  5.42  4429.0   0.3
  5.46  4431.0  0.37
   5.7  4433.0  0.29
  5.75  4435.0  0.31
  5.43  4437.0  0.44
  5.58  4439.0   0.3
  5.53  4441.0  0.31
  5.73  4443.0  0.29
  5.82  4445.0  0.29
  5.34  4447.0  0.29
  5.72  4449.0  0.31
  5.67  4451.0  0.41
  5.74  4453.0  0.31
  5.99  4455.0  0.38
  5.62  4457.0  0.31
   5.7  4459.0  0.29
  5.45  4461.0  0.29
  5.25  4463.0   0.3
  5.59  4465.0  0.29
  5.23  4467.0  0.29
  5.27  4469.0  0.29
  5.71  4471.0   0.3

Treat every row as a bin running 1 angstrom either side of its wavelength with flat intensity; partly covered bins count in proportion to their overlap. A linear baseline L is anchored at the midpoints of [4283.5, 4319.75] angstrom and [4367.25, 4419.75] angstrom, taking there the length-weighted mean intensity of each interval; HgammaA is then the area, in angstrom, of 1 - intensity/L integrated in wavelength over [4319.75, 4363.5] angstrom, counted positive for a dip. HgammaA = 1.2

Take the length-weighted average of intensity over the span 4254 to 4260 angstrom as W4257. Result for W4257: 5.63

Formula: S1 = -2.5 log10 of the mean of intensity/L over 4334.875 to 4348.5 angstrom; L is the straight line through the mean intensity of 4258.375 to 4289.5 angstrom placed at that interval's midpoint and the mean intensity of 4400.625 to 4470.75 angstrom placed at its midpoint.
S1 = 0.07 mag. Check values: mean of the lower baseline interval 5.59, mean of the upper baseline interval 5.65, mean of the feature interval 5.27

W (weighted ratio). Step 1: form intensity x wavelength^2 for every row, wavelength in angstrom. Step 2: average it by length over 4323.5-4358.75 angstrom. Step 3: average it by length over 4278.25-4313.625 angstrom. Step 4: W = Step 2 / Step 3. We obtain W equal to 1.0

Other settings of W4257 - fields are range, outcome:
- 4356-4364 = 5.4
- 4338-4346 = 5.21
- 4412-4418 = 5.86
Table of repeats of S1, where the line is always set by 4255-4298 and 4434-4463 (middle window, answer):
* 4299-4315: 0.040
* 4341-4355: 0.042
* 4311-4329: 0.016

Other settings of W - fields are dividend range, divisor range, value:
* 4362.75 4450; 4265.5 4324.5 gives 1.07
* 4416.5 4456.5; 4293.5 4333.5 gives 1.07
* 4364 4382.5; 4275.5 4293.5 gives 1.05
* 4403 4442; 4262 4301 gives 1.07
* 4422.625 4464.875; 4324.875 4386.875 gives 1.05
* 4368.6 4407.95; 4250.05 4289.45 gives 1.07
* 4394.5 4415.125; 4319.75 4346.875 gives 1.10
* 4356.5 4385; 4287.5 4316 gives 1.04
